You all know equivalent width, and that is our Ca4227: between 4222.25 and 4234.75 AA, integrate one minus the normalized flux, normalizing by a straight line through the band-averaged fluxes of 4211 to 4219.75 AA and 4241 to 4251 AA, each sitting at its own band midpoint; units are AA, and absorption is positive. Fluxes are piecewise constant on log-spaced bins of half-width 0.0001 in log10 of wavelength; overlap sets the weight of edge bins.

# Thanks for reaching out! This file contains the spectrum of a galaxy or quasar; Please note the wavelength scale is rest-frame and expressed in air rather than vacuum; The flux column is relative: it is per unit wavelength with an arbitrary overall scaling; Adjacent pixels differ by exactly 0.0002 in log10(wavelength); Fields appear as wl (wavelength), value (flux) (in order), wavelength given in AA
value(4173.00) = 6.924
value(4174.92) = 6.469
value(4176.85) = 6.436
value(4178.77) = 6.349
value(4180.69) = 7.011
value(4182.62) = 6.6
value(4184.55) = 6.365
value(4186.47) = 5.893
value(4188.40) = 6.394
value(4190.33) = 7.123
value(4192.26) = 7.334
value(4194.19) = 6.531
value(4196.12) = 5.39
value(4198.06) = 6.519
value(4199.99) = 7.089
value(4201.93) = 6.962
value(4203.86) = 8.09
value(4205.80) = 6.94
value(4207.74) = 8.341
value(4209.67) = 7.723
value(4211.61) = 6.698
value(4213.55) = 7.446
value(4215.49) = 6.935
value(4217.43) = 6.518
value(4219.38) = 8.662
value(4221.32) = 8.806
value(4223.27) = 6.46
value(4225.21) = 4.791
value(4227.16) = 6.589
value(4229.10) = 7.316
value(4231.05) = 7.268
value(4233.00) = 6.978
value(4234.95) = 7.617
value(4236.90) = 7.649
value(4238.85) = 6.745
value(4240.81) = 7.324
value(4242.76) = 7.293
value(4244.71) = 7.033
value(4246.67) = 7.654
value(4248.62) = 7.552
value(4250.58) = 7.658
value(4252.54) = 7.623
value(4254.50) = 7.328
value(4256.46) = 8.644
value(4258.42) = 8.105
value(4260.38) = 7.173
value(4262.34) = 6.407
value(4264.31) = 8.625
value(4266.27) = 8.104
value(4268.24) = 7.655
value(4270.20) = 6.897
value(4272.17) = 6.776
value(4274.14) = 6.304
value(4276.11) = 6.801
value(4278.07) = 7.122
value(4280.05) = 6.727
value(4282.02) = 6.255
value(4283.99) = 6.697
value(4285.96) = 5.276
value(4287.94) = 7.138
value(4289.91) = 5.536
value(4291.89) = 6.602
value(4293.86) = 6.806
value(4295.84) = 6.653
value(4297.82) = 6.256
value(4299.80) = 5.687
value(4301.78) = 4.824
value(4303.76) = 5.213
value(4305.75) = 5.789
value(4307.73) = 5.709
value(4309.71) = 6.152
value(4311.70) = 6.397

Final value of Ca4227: 1.1 AA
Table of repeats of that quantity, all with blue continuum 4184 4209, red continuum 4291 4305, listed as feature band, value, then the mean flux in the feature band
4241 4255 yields -2.23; 7.45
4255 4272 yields -3.66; 7.65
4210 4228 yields -0.93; 7.02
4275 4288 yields -0.83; 6.53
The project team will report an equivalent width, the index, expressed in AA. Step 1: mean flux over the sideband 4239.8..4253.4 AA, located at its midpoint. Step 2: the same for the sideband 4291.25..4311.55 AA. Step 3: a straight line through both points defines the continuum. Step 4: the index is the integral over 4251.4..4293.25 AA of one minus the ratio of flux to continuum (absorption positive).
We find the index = -1.7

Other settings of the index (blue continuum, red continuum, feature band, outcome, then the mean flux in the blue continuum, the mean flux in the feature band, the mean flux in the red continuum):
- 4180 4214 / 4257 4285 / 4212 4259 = -1.94 AA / 6.91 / 7.32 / 7.14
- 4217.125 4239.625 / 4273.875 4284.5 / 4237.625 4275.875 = -2.93 AA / 7.14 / 7.4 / 6.67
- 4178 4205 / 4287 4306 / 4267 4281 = -1.64 AA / 6.69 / 6.92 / 6.06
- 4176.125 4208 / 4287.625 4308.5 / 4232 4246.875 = -1.99 AA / 6.76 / 7.27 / 5.99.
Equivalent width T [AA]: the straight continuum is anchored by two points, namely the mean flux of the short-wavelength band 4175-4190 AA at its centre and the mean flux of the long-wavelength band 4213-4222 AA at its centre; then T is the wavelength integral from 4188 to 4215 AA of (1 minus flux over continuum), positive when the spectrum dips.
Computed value 0.2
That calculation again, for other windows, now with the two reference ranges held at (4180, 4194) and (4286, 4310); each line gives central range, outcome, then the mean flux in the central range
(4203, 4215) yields -1.8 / 7.51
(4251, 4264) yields -2.8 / 7.6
